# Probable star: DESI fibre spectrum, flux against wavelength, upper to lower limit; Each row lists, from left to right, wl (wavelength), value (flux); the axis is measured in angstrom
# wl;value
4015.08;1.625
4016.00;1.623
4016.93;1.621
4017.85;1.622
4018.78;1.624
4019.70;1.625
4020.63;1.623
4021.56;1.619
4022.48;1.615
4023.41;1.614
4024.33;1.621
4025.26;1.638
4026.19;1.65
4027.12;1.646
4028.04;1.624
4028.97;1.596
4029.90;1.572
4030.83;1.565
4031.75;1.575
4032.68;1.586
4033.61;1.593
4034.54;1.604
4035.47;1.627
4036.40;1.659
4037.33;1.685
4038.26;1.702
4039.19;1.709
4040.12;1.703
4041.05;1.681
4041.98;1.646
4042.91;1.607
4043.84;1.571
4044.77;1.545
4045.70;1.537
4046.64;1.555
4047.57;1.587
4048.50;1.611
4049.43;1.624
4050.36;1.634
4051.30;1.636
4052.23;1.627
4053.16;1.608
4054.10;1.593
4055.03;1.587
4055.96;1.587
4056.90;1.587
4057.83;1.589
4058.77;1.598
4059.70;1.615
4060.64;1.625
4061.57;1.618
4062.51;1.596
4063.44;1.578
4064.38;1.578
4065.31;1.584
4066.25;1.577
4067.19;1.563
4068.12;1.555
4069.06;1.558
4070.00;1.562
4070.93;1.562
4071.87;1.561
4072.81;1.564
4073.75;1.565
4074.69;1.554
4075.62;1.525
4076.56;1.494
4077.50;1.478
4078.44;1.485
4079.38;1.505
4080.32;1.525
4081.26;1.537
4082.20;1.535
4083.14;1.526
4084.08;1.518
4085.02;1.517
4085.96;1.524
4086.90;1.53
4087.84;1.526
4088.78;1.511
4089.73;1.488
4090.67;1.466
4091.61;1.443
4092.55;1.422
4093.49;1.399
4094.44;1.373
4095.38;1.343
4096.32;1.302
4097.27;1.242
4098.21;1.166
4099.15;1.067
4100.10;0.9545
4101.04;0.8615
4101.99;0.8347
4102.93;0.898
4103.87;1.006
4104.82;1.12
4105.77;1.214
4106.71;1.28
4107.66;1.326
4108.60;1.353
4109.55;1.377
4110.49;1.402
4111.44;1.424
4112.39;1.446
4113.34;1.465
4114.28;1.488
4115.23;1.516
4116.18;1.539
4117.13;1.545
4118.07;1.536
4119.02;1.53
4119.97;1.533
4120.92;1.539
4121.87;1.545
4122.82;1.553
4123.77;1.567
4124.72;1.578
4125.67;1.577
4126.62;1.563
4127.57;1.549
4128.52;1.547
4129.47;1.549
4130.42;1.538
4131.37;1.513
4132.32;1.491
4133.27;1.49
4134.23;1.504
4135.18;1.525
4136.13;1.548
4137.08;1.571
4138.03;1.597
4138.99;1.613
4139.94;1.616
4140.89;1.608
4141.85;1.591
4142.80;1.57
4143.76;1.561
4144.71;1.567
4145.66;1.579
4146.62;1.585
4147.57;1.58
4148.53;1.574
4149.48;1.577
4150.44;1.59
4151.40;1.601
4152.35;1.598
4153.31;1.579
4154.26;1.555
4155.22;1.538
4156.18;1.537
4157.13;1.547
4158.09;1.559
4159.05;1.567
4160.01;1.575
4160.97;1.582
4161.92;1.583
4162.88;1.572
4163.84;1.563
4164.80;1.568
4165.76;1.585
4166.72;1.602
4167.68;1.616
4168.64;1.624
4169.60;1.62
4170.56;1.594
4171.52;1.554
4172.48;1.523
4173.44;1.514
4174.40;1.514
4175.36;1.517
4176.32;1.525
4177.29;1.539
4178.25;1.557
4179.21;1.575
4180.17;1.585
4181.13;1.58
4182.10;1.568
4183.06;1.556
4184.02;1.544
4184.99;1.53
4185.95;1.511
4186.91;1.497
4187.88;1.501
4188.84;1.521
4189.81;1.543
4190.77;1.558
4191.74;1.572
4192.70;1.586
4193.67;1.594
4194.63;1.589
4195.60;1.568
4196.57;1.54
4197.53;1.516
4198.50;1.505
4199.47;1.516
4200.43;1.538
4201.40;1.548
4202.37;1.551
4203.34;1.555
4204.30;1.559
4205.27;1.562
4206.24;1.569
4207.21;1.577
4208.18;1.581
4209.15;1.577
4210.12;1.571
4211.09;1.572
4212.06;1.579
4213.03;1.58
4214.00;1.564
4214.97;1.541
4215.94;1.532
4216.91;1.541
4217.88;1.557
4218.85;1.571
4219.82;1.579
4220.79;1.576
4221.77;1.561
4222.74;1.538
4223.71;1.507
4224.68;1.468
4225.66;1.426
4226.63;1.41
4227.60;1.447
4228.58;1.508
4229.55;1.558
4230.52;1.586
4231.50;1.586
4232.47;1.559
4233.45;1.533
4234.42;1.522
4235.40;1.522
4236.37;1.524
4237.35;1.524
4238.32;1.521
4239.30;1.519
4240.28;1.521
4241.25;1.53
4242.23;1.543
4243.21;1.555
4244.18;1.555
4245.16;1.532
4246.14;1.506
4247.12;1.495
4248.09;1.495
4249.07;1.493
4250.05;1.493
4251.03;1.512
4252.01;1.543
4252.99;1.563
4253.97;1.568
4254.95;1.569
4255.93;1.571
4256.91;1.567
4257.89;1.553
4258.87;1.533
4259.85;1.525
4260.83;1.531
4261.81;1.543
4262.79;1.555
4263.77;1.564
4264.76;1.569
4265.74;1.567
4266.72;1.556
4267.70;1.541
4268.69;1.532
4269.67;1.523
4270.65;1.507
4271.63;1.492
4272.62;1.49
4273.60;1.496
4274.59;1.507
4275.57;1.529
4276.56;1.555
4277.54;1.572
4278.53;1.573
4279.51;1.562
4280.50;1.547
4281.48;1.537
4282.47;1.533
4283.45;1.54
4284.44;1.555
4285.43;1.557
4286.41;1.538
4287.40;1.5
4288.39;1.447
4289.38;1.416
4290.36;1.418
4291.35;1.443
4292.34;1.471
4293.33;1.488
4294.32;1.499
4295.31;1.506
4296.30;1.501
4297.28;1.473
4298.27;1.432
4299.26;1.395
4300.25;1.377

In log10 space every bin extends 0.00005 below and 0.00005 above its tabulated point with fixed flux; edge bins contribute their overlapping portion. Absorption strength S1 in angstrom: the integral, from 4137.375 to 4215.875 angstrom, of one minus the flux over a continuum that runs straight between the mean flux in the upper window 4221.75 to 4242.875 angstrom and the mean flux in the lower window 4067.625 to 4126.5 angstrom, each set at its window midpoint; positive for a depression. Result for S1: -4.6 angstrom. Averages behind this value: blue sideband 1.42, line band 1.56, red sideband 1.52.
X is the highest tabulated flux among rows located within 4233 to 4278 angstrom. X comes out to 1.572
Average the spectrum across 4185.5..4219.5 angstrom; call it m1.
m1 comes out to 1.55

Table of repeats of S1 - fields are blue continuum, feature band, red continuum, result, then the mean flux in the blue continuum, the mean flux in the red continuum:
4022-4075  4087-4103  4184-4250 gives 3.2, 1.6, 1.54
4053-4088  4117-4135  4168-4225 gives 0.2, 1.56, 1.55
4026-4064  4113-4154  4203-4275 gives 0.6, 1.61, 1.54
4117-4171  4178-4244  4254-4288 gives 0.4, 1.57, 1.54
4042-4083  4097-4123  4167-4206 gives 4.2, 1.57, 1.55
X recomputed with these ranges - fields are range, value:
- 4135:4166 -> 1.616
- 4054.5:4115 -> 1.625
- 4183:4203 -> 1.594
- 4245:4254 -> 1.568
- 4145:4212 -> 1.624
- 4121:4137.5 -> 1.578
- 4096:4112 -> 1.424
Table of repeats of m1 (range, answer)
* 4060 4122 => 1.43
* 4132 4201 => 1.56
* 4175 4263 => 1.54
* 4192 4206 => 1.55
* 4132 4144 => 1.56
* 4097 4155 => 1.45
